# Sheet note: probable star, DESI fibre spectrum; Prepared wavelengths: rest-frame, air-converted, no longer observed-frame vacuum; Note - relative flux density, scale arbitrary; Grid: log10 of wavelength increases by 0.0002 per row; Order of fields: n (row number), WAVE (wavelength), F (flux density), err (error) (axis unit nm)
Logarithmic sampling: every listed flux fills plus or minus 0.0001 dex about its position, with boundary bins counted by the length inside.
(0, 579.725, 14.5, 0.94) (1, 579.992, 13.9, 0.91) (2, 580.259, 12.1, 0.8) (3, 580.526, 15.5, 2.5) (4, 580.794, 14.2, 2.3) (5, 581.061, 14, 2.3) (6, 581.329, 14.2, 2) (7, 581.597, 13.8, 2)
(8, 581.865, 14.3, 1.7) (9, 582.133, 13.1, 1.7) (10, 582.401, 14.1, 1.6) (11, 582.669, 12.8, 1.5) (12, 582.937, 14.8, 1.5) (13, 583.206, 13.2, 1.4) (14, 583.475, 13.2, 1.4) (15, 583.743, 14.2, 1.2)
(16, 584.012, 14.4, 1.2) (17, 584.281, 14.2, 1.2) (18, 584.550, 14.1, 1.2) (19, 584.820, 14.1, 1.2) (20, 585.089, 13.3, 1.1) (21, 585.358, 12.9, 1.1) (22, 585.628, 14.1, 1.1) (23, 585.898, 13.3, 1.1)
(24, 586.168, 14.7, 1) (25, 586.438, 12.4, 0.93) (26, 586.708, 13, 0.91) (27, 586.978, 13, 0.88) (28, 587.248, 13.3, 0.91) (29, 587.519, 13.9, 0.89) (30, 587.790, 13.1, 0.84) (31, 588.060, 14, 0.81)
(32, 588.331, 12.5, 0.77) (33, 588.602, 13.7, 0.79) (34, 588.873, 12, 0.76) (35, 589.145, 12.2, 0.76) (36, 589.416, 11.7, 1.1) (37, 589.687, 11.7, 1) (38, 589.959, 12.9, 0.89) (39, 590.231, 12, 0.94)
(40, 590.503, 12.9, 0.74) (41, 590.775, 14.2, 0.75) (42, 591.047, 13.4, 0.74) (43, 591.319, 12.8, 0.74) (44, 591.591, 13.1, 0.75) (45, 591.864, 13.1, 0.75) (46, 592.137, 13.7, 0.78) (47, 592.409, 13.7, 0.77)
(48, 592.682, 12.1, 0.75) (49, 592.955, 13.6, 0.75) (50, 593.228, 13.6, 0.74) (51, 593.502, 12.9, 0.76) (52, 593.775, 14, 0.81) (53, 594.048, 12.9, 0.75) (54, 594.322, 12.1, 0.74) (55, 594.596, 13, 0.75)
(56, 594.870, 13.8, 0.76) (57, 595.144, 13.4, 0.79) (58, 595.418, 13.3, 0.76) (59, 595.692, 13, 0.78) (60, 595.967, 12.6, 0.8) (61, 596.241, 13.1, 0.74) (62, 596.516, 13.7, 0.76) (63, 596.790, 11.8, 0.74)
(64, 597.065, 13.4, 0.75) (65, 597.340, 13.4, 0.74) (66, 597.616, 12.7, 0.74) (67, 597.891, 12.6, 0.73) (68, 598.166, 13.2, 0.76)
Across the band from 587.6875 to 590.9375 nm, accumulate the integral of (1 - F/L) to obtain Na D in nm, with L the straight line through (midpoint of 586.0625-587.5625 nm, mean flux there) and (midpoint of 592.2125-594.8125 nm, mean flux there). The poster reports 0.13 nm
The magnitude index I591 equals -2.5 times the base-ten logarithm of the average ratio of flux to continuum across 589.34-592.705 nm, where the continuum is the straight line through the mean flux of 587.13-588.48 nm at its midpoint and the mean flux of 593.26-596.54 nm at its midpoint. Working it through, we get 0.03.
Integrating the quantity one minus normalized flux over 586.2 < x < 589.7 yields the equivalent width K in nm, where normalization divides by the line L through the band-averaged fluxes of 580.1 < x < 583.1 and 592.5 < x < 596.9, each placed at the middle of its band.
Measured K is 0.15 nm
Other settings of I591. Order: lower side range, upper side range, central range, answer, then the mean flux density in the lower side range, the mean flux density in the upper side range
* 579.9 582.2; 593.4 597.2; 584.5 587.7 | 0.011 mag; 13.9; 13.1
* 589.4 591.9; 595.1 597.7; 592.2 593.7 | -0.028 mag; 12.8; 13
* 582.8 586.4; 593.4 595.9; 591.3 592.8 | 0.017 mag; 13.8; 13.1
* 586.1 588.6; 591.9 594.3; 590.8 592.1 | 0.002 mag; 13.3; 13.2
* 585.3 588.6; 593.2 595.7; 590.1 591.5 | 0.017 mag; 13.4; 13.2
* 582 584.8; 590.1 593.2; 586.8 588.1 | 0.007 mag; 13.8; 13.2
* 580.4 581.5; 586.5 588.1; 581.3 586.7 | 0.012 mag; 14.4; 13.3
